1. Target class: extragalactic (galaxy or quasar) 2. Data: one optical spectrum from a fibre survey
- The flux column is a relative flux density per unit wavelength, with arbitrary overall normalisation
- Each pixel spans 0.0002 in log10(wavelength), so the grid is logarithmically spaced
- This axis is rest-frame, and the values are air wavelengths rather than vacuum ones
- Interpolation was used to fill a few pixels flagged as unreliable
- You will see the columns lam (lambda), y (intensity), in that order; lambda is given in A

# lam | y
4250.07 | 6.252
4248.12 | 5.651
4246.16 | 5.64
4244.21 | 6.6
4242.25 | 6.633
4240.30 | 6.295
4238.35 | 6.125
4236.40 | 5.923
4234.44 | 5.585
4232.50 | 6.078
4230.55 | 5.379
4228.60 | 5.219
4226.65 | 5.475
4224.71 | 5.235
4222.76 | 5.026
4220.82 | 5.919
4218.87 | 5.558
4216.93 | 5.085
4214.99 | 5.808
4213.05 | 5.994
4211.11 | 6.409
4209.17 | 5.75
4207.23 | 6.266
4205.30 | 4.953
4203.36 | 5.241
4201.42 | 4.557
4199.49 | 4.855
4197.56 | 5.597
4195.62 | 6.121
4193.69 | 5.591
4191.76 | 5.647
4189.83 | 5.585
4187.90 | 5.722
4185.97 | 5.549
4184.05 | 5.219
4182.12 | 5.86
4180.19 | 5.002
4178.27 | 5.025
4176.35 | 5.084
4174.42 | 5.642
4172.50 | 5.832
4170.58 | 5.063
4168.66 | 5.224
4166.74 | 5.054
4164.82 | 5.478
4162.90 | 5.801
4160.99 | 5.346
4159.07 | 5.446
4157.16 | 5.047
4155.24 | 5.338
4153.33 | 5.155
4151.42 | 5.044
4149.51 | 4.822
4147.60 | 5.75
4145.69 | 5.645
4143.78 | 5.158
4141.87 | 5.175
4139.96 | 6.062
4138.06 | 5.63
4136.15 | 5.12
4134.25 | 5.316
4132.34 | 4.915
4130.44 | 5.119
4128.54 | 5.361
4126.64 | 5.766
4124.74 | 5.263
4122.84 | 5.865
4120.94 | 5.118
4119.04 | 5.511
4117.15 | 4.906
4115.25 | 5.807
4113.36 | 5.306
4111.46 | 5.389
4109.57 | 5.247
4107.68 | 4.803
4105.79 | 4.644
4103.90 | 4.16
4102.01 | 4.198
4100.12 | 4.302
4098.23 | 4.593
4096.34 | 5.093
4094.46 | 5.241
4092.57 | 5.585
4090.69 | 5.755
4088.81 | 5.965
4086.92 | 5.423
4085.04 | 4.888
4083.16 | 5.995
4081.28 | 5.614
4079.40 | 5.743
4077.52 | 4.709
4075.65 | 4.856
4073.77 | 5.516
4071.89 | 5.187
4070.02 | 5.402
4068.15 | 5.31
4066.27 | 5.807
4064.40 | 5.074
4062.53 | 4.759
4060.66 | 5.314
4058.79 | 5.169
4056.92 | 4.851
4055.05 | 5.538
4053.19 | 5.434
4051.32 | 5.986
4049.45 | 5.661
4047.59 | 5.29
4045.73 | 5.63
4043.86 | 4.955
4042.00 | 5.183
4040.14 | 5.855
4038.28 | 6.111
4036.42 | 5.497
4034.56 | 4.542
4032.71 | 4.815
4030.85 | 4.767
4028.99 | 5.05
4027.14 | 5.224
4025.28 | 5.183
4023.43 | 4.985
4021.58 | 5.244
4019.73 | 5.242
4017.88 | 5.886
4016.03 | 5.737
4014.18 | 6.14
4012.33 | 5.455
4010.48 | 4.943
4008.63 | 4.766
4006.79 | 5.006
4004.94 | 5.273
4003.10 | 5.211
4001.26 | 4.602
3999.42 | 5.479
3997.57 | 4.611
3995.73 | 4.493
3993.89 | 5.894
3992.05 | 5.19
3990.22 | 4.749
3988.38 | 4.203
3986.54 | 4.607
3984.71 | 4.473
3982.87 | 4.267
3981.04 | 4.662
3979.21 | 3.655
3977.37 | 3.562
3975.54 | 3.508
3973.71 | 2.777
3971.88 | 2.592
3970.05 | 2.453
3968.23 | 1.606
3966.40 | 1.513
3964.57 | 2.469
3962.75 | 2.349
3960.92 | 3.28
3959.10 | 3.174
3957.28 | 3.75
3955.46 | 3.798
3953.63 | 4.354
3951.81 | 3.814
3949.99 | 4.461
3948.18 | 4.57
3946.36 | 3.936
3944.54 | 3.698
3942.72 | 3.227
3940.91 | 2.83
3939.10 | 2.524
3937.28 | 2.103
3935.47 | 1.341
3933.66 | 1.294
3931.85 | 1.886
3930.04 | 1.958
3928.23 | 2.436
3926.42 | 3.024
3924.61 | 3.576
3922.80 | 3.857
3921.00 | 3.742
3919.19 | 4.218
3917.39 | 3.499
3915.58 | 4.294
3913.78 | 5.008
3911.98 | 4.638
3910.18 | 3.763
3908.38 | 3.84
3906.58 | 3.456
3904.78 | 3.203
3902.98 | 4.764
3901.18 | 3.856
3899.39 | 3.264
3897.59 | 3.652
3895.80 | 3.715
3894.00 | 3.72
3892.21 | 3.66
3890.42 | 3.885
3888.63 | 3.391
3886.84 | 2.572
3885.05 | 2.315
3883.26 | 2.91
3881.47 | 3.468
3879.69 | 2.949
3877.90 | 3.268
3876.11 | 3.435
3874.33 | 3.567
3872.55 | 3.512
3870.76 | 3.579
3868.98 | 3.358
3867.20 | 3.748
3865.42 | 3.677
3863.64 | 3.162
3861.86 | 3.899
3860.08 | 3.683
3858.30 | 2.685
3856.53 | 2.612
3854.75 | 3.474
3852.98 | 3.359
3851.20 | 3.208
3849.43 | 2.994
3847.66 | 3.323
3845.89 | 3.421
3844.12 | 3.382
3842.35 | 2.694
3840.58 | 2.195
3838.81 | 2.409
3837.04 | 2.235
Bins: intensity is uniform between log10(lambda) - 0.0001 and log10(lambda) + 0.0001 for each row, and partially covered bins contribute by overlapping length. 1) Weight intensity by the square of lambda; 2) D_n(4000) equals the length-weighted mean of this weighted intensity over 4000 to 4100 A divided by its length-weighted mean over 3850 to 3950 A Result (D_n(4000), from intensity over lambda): 1.7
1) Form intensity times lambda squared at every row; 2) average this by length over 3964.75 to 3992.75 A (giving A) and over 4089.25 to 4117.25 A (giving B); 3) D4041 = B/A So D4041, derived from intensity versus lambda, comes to 1.5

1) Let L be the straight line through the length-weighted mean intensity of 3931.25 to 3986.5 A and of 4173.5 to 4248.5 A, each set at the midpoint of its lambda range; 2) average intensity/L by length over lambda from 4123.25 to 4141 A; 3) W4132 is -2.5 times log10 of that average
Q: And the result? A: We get -0.12 mag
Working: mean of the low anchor 3.16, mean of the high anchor 5.61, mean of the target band 5.41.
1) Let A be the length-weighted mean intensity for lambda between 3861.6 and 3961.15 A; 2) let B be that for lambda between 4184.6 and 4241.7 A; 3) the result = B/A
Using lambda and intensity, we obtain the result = 1.64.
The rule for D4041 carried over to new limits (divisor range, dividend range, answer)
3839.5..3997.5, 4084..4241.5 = 1.77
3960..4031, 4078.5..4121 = 1.24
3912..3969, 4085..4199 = 1.85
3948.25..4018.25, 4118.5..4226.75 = 1.42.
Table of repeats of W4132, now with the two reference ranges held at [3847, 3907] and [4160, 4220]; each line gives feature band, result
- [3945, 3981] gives 0.20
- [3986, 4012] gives -0.18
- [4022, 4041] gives -0.18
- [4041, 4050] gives -0.18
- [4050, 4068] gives -0.16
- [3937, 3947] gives 0.23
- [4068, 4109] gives -0.07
